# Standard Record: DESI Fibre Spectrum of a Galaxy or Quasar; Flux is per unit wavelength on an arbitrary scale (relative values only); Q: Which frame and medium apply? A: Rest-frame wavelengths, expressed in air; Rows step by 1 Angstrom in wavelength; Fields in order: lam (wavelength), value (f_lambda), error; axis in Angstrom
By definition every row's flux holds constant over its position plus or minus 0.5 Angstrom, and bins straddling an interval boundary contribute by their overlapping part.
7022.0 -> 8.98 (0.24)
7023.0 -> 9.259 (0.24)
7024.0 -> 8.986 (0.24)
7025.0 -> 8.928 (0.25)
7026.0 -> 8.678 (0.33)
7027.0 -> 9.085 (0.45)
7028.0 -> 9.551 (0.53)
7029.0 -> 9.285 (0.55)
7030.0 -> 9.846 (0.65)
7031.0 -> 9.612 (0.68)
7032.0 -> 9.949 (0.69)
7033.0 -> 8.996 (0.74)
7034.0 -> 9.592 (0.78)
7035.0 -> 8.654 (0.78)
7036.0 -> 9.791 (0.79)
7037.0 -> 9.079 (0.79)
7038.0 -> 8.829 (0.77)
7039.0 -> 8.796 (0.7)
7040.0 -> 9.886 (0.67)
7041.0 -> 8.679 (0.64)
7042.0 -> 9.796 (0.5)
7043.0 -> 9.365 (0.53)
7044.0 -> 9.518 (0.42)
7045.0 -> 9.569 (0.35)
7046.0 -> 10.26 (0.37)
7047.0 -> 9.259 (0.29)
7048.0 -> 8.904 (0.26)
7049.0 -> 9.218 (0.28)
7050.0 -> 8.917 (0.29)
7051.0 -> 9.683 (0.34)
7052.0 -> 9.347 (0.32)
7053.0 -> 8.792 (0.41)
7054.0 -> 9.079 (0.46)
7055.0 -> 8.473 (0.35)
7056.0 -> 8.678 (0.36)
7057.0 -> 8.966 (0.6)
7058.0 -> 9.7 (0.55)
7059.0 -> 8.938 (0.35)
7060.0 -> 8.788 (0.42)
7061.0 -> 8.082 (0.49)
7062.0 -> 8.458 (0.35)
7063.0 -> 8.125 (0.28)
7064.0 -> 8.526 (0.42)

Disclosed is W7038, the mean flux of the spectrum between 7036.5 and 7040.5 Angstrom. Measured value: 9.15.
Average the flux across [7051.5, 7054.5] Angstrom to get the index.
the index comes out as 9.07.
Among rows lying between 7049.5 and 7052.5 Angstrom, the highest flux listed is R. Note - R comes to 9.683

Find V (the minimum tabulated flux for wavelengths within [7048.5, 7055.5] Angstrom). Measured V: 8.473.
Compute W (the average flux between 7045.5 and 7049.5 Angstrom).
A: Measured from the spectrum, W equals 9.41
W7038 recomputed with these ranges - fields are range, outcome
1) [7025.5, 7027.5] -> 8.88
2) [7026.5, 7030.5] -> 9.44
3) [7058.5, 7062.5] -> 8.57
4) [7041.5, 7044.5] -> 9.56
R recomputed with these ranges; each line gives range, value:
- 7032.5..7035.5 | 9.592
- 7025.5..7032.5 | 9.949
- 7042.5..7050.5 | 10.26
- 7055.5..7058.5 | 9.7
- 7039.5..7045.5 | 9.886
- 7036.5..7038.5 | 9.079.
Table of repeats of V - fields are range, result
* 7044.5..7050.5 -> 8.904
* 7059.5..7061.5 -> 8.082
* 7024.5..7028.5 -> 8.678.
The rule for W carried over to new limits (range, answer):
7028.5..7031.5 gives 9.58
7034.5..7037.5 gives 9.17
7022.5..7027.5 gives 8.99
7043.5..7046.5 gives 9.78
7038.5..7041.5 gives 9.12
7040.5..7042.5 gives 9.24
